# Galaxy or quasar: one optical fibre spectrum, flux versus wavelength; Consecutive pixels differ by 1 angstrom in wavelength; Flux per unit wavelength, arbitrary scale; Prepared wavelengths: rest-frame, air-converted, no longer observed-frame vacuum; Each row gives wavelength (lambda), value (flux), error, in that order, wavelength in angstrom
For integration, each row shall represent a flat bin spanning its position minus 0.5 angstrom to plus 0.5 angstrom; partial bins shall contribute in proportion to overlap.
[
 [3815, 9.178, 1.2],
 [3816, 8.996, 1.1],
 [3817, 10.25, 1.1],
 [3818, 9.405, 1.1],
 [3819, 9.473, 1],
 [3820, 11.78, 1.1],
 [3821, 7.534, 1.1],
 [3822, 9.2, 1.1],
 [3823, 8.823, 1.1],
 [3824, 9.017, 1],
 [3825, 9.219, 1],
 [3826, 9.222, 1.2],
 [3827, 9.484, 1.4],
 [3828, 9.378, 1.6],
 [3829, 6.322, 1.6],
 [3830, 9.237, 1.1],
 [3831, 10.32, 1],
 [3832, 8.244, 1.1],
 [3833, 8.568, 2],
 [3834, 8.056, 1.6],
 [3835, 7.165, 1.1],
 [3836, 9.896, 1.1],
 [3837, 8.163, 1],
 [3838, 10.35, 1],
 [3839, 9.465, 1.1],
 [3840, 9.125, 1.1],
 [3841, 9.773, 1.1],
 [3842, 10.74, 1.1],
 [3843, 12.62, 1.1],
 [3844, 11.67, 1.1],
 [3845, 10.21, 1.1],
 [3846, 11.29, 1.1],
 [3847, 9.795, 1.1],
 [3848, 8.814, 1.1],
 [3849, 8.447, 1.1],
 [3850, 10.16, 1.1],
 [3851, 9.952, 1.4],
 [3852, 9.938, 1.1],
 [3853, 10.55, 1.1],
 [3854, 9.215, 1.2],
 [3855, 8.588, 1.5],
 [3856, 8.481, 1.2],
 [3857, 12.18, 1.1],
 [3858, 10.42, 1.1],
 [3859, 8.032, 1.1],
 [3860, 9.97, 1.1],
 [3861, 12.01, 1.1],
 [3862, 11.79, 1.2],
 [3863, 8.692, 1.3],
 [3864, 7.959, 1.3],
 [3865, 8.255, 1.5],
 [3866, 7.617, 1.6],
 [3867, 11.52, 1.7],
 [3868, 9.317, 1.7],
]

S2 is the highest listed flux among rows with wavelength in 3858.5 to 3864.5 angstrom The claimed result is 12.01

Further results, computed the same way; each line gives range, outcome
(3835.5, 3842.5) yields 10.74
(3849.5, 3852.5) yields 10.16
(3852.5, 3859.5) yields 12.18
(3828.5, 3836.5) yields 10.32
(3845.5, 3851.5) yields 11.29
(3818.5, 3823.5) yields 11.78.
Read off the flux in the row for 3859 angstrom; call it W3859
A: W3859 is 8.032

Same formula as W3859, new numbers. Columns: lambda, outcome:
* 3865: 8.255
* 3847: 9.795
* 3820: 11.78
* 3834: 8.056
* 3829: 6.322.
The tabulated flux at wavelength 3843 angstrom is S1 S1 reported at 12.62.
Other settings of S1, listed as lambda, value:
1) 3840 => 9.125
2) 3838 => 10.35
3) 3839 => 9.465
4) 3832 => 8.244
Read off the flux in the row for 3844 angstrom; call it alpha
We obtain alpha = 11.67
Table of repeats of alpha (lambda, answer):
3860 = 9.97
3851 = 9.952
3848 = 8.814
